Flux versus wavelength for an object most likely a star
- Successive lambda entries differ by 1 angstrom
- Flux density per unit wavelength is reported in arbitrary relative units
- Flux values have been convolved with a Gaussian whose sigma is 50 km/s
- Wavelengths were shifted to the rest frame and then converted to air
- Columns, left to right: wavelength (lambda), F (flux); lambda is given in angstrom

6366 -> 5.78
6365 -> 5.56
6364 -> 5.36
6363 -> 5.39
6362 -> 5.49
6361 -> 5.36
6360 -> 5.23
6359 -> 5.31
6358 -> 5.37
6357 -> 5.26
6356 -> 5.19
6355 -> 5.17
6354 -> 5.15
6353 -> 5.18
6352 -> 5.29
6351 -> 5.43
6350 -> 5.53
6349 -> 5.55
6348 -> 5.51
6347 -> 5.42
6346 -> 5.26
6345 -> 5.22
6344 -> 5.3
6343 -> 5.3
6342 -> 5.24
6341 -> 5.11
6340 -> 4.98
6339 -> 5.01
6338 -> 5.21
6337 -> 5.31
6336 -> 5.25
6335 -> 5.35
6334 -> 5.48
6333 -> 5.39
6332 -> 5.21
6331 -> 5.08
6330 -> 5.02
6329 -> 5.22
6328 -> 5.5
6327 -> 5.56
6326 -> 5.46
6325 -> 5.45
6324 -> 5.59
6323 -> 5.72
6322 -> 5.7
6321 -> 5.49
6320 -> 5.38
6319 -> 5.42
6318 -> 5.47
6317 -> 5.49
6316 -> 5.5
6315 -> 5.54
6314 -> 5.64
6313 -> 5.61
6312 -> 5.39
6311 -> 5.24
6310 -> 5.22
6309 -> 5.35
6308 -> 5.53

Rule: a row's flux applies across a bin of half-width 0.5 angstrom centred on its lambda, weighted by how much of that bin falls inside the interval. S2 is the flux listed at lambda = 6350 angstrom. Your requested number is 5.53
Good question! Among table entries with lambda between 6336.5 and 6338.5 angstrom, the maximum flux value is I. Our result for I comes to 5.31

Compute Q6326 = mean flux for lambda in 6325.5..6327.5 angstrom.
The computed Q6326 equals 5.51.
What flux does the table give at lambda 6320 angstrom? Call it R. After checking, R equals 5.38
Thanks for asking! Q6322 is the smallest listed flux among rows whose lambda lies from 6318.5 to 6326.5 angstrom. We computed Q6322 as 5.38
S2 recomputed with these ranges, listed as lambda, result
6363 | 5.39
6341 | 5.11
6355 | 5.17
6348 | 5.51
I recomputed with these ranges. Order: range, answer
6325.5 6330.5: 5.56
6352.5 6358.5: 5.37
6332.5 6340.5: 5.48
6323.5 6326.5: 5.59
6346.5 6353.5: 5.55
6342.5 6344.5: 5.3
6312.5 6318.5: 5.64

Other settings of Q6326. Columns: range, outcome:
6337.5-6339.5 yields 5.11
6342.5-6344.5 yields 5.3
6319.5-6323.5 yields 5.57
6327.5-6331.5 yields 5.21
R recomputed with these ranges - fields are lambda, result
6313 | 5.61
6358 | 5.37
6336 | 5.25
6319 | 5.42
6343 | 5.3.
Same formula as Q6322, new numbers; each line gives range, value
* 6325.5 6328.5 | 5.46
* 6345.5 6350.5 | 5.26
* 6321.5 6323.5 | 5.7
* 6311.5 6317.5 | 5.39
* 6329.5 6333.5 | 5.02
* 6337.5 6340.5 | 4.98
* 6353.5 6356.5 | 5.15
